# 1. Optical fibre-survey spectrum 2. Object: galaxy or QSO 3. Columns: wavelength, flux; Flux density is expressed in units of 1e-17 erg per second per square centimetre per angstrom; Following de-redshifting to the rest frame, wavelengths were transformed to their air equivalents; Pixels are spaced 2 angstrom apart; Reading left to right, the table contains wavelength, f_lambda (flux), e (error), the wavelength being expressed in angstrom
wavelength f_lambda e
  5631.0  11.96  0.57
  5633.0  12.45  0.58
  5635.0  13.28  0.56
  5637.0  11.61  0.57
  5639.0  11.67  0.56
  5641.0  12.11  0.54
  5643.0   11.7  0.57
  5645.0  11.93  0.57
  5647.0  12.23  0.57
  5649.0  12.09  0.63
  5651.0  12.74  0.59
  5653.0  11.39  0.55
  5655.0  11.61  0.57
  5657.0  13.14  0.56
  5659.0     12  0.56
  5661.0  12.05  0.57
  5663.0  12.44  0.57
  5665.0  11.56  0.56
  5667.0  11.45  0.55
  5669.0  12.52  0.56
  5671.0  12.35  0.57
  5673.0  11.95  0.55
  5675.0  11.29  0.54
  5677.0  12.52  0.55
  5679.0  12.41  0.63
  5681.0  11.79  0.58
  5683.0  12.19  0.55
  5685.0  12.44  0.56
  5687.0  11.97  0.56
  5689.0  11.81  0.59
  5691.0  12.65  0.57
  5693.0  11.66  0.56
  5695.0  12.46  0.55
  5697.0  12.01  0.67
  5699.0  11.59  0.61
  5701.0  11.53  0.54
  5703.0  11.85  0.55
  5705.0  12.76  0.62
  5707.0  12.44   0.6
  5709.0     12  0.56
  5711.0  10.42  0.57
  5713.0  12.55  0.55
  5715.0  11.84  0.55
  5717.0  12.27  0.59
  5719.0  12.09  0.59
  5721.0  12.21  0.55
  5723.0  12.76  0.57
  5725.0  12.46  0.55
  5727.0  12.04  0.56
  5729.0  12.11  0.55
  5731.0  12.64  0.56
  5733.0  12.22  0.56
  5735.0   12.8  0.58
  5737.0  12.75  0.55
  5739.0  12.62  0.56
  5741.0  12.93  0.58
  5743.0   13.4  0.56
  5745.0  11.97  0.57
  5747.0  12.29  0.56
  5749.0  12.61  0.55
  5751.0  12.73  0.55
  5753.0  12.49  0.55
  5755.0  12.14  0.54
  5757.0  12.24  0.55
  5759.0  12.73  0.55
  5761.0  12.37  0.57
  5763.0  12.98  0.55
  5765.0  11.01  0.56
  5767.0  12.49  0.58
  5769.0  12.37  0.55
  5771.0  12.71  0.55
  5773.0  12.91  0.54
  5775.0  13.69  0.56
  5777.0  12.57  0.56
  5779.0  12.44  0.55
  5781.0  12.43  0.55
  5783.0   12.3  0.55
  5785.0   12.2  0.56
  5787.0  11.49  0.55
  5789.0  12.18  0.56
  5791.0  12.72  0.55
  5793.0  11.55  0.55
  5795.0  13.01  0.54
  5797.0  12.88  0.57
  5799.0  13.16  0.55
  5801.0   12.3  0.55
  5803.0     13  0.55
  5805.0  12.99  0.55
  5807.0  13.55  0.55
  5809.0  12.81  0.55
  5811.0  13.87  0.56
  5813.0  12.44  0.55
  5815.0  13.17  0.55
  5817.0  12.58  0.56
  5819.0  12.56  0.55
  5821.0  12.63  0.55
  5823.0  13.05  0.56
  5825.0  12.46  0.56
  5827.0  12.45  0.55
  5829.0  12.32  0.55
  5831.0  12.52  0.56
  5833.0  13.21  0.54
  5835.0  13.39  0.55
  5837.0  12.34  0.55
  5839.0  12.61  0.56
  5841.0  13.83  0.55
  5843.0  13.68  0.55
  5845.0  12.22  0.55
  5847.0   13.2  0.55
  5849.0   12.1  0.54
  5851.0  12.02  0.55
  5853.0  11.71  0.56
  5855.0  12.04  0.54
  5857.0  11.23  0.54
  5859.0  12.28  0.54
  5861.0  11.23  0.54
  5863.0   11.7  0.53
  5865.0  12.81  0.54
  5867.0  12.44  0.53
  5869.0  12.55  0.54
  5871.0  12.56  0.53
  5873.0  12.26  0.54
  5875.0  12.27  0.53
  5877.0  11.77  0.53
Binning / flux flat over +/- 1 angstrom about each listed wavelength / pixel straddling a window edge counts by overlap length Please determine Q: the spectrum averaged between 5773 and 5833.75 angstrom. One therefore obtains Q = 12.7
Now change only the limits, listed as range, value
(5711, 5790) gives 12.4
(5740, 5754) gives 12.6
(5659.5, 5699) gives 12.1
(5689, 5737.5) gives 12.2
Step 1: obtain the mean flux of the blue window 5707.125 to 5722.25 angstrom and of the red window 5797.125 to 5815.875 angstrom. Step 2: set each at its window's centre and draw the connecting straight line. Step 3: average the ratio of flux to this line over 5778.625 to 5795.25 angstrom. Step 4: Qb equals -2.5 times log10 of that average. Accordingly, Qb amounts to 0.050 mag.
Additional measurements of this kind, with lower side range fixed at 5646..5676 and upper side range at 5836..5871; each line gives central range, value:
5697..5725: 0.01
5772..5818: -0.04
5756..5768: -0.01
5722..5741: -0.03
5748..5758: -0.02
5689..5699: 0.00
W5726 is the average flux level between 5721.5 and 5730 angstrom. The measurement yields 12.3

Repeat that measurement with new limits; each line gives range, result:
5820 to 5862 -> 12.5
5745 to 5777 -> 12.5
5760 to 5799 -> 12.5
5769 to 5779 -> 12.9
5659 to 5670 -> 12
